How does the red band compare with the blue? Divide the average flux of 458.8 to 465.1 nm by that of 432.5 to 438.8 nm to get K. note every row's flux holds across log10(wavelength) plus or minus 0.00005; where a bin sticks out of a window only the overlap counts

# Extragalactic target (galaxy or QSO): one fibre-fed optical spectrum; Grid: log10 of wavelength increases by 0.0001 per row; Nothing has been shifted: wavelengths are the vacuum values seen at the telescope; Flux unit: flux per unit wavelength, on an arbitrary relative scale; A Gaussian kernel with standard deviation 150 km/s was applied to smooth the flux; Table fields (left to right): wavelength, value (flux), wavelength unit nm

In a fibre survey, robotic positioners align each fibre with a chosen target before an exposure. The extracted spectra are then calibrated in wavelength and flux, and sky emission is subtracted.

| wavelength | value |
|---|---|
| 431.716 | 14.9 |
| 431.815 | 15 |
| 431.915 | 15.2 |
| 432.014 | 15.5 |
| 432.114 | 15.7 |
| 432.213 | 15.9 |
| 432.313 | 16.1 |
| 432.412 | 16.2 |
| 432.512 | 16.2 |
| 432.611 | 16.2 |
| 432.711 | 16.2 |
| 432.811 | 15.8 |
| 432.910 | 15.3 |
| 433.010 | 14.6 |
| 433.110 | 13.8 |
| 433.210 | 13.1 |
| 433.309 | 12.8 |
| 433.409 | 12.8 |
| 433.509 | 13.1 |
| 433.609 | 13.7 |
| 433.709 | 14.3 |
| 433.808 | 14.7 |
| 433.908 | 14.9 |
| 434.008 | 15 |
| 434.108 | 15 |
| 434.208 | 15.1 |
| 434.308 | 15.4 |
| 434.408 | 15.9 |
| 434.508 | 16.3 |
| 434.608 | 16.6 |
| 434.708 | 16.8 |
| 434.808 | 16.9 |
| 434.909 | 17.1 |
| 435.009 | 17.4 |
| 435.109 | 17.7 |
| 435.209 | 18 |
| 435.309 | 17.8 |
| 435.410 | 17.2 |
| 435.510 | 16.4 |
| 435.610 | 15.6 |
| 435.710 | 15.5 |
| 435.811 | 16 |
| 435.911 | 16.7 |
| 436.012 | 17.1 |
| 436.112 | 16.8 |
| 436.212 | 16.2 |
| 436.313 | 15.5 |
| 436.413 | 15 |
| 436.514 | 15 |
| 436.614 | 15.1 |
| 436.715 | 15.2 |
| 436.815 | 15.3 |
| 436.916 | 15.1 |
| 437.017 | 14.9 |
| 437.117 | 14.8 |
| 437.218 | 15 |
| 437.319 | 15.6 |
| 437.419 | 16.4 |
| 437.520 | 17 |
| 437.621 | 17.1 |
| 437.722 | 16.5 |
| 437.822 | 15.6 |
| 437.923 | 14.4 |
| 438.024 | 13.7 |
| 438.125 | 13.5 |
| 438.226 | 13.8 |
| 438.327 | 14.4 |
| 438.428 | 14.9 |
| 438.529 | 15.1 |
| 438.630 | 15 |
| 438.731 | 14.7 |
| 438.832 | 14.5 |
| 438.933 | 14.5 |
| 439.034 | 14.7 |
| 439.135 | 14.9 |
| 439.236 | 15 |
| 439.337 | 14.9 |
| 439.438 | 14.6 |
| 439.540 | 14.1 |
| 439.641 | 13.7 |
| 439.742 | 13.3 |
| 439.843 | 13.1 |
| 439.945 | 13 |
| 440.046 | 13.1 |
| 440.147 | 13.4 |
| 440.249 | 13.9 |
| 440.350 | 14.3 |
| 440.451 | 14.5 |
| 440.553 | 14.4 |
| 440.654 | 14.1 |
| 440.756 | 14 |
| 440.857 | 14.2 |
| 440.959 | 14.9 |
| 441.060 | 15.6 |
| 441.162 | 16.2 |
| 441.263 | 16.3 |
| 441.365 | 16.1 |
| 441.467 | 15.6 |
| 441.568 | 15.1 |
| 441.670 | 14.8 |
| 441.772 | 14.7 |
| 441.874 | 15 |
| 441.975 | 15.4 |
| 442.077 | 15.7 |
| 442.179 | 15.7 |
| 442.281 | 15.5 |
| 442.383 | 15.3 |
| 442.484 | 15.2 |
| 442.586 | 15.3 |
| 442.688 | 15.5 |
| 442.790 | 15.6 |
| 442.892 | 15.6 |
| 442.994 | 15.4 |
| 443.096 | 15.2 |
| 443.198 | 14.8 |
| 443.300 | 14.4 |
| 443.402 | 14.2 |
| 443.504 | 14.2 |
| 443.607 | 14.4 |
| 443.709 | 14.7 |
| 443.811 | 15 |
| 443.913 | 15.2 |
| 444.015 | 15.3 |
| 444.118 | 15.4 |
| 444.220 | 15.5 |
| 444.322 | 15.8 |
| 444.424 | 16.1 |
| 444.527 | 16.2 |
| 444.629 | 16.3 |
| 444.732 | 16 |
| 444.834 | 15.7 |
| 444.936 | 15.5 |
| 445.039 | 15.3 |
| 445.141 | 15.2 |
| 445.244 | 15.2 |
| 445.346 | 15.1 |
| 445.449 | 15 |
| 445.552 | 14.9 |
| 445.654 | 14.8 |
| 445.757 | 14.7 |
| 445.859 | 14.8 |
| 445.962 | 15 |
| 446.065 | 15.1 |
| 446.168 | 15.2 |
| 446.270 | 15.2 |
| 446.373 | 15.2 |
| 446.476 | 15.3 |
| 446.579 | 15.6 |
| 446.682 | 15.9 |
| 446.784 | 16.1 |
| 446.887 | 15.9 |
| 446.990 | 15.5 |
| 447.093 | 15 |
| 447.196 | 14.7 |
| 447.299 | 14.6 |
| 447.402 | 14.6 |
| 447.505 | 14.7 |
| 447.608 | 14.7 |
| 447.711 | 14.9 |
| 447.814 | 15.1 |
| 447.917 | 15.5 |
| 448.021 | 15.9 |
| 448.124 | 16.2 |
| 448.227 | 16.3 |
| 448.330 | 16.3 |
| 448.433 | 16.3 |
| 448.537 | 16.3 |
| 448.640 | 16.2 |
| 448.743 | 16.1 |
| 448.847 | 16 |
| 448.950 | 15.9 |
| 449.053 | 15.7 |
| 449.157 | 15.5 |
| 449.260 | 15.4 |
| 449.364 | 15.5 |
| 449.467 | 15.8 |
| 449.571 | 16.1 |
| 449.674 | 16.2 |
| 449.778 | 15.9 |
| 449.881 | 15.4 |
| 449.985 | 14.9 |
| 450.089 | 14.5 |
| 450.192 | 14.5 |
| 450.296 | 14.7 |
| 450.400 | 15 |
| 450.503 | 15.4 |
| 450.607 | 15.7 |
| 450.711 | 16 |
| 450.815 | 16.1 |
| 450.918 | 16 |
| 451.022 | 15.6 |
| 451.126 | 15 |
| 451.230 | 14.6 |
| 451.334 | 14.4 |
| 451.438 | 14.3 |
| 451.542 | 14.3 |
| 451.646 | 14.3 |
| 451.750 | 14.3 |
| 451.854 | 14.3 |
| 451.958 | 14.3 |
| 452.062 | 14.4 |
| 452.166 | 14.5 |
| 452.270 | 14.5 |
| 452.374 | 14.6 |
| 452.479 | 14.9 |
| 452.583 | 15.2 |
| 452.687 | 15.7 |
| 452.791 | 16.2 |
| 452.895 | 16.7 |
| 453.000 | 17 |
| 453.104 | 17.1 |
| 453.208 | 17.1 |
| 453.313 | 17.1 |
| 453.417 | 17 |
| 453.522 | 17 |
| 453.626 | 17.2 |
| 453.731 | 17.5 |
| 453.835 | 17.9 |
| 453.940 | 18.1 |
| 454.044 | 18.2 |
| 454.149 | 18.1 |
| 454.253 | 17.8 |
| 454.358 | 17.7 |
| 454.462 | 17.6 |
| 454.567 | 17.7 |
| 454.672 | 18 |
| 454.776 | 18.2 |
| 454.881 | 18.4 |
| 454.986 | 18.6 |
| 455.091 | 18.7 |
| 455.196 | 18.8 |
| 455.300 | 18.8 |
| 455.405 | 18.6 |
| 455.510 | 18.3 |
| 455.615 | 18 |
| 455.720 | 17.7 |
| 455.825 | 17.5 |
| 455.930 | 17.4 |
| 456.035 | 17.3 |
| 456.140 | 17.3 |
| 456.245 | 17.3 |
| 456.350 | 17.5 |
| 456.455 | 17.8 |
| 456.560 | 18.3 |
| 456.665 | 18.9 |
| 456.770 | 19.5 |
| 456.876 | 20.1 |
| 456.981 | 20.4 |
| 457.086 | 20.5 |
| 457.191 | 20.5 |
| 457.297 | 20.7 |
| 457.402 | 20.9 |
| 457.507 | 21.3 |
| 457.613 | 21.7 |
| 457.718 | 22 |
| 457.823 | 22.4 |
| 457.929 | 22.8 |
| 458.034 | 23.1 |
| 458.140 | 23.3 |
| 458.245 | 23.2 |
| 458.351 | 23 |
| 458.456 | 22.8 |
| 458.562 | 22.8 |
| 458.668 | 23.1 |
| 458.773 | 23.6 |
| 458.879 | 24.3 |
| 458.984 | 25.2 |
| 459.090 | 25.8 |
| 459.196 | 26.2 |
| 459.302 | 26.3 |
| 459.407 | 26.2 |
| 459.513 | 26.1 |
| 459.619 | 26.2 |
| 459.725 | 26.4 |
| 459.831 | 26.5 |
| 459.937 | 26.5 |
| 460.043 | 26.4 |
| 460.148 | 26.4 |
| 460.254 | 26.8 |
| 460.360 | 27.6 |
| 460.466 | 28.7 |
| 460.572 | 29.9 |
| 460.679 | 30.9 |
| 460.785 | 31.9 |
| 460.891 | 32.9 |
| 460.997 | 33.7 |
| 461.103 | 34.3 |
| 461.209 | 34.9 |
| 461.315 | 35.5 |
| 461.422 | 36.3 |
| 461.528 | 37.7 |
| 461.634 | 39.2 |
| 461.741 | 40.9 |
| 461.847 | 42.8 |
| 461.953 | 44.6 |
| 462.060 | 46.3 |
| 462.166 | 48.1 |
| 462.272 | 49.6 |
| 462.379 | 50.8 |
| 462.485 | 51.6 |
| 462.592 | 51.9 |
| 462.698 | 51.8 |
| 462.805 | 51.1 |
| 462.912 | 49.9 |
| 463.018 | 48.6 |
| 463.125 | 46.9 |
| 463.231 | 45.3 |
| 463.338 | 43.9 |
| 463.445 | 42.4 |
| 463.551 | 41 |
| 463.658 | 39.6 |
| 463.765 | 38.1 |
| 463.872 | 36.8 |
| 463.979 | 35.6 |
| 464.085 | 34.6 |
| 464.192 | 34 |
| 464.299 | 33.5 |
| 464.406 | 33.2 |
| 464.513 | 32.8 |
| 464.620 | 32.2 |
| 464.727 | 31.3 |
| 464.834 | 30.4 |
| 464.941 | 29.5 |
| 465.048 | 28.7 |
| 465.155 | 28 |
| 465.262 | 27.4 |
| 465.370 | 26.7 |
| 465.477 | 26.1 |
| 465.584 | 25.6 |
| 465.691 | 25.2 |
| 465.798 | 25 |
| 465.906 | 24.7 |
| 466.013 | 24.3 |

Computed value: 2.32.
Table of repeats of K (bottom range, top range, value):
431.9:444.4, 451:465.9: 1.72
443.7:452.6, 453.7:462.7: 1.70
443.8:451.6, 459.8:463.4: 2.55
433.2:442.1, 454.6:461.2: 1.51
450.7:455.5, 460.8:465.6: 2.34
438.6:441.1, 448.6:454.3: 1.11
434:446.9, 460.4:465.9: 2.44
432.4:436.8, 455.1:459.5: 1.35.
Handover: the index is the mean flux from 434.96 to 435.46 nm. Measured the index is 17.6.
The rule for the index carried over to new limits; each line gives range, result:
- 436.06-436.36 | 16.2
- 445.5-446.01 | 14.8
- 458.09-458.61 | 23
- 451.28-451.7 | 14.3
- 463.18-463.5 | 43.8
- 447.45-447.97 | 15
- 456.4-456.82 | 18.6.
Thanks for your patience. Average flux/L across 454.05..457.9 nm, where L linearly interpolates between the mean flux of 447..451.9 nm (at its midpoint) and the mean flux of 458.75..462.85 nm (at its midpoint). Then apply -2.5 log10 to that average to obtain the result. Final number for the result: 0.36 mag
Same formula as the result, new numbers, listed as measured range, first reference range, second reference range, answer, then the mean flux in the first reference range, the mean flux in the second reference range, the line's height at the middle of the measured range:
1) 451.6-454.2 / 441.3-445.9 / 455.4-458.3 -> 0.15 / 15.3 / 19.8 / 18.5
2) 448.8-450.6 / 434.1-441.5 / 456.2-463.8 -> 0.47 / 15.3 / 31.3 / 23.9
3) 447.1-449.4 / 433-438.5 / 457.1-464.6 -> 0.48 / 15.5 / 33.1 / 24.3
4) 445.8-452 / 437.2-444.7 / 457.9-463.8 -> 0.42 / 14.9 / 34.6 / 22.8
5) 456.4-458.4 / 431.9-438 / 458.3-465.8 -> 0.42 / 15.6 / 34.1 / 30.9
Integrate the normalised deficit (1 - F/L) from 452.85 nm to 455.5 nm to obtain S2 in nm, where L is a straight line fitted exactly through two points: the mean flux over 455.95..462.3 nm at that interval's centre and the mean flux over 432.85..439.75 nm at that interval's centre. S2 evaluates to 0.728 nm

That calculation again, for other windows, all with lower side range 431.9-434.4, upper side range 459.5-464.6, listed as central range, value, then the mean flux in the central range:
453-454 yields 0.44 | 17.3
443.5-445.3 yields 0.63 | 15.4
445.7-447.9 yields 0.90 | 15.1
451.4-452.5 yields 0.57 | 14.4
